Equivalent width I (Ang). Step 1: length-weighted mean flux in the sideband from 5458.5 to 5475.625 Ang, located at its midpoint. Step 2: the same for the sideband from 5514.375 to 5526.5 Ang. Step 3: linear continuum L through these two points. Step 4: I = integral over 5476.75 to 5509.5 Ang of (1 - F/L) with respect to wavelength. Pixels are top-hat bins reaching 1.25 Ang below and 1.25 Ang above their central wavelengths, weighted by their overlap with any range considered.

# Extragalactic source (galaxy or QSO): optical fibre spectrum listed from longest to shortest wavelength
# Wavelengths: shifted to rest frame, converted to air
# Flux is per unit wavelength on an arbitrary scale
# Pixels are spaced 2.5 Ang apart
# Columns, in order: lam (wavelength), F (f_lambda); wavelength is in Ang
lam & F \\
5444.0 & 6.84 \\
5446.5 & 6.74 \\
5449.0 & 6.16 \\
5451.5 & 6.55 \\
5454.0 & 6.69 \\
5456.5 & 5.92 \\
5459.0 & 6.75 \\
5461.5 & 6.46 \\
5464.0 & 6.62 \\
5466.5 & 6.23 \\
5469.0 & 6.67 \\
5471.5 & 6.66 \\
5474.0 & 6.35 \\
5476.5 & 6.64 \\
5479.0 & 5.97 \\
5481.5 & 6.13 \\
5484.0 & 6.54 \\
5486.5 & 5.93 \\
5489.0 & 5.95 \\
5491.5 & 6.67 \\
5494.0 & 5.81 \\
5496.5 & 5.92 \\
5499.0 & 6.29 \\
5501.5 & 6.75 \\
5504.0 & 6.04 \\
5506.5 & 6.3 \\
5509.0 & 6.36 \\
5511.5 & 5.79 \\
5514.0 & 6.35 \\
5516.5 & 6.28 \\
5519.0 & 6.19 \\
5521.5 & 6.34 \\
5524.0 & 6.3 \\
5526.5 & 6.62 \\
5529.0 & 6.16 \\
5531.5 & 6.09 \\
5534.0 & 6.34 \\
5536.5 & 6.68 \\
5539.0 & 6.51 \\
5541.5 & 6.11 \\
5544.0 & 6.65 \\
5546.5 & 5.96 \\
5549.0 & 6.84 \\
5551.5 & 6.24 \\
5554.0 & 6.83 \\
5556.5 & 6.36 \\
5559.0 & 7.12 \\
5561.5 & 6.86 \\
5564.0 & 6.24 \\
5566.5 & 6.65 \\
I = 1.1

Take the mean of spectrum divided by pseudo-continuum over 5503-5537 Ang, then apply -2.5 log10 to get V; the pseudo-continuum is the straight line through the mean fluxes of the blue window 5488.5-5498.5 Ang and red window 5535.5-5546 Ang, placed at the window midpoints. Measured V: 0.01 mag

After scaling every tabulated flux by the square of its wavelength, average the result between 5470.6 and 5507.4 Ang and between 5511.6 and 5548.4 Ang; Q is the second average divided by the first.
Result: 1.02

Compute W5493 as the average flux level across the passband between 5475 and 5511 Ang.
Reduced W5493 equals 6.23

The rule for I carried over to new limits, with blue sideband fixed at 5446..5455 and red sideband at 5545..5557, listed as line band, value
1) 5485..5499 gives 0.9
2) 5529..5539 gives 0.2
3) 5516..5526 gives 0.3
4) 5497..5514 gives 0.6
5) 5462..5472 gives 0.0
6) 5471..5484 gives 0.3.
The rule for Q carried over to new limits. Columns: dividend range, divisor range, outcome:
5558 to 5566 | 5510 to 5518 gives 1.11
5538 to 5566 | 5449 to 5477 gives 1.04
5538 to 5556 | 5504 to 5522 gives 1.05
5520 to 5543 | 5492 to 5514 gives 1.04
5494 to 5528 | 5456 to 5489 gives 1.00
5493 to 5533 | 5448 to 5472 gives 0.98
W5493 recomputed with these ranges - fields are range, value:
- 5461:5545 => 6.31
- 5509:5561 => 6.39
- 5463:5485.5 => 6.42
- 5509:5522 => 6.2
